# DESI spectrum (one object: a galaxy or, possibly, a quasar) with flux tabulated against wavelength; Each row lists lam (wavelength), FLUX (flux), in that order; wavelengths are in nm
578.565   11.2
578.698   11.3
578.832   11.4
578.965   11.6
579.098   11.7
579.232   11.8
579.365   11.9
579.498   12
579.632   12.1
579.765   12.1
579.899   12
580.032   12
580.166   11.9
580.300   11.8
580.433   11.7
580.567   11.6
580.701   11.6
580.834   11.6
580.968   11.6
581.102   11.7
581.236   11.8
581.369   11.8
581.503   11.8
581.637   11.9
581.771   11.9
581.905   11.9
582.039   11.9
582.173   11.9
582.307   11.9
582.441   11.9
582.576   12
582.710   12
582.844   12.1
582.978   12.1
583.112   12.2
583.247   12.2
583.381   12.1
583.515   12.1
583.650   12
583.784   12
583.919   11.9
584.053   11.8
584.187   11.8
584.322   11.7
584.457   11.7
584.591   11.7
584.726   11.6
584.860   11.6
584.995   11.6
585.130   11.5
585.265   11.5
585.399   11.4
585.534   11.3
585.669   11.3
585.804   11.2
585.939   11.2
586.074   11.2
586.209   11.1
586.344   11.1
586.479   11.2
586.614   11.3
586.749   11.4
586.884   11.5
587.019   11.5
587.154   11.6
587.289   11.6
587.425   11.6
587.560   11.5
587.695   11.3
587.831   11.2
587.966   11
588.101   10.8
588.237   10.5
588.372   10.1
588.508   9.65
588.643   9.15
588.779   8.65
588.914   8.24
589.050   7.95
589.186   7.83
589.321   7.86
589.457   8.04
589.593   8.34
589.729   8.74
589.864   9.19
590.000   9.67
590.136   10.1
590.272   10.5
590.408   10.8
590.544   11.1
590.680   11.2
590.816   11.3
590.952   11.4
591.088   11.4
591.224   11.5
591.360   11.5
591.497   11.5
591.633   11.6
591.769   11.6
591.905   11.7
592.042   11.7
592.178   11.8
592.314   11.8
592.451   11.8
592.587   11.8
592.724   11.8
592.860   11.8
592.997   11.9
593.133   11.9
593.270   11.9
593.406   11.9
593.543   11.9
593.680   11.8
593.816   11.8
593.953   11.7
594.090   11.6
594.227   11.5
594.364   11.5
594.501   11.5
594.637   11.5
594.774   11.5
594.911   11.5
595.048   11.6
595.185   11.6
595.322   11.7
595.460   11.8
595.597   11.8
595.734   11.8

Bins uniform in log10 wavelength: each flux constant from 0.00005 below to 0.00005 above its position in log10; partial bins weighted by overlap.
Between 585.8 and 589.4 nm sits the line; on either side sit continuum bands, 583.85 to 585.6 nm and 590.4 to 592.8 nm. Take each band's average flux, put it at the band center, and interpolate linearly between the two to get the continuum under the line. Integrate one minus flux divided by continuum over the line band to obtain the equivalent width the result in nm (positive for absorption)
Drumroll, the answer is 0.35 nm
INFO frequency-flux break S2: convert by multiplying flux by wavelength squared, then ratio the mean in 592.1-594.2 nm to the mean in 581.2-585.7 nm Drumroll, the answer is 1.03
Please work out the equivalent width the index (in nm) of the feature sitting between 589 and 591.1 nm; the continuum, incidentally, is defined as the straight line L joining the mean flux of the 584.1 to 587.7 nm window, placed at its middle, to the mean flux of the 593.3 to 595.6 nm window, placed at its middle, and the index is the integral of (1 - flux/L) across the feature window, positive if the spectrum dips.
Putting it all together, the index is 0.34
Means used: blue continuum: 11.4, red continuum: 11.7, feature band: 9.69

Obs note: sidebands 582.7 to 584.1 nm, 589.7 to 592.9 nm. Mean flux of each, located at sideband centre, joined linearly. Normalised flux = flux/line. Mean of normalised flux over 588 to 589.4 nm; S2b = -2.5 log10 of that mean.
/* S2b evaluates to 0.25 mag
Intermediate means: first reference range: 12.1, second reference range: 11.2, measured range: 9.11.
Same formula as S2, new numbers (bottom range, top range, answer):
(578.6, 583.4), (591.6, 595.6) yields 1.03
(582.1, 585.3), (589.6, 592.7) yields 0.95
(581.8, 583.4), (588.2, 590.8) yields 0.80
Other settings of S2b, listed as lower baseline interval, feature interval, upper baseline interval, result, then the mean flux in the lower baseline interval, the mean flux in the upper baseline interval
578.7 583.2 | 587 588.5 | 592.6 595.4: 0.07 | 11.8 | 11.7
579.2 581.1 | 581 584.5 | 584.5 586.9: -0.03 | 11.8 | 11.4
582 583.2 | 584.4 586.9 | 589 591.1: -0.03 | 12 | 9.69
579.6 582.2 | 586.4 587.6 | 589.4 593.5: -0.01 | 11.8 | 11.1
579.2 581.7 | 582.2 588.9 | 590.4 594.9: 0.03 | 11.8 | 11.6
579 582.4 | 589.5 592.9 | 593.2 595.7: 0.07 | 11.8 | 11.7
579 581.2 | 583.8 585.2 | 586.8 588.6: -0.03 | 11.8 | 11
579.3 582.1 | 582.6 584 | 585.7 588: -0.04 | 11.8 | 11.3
